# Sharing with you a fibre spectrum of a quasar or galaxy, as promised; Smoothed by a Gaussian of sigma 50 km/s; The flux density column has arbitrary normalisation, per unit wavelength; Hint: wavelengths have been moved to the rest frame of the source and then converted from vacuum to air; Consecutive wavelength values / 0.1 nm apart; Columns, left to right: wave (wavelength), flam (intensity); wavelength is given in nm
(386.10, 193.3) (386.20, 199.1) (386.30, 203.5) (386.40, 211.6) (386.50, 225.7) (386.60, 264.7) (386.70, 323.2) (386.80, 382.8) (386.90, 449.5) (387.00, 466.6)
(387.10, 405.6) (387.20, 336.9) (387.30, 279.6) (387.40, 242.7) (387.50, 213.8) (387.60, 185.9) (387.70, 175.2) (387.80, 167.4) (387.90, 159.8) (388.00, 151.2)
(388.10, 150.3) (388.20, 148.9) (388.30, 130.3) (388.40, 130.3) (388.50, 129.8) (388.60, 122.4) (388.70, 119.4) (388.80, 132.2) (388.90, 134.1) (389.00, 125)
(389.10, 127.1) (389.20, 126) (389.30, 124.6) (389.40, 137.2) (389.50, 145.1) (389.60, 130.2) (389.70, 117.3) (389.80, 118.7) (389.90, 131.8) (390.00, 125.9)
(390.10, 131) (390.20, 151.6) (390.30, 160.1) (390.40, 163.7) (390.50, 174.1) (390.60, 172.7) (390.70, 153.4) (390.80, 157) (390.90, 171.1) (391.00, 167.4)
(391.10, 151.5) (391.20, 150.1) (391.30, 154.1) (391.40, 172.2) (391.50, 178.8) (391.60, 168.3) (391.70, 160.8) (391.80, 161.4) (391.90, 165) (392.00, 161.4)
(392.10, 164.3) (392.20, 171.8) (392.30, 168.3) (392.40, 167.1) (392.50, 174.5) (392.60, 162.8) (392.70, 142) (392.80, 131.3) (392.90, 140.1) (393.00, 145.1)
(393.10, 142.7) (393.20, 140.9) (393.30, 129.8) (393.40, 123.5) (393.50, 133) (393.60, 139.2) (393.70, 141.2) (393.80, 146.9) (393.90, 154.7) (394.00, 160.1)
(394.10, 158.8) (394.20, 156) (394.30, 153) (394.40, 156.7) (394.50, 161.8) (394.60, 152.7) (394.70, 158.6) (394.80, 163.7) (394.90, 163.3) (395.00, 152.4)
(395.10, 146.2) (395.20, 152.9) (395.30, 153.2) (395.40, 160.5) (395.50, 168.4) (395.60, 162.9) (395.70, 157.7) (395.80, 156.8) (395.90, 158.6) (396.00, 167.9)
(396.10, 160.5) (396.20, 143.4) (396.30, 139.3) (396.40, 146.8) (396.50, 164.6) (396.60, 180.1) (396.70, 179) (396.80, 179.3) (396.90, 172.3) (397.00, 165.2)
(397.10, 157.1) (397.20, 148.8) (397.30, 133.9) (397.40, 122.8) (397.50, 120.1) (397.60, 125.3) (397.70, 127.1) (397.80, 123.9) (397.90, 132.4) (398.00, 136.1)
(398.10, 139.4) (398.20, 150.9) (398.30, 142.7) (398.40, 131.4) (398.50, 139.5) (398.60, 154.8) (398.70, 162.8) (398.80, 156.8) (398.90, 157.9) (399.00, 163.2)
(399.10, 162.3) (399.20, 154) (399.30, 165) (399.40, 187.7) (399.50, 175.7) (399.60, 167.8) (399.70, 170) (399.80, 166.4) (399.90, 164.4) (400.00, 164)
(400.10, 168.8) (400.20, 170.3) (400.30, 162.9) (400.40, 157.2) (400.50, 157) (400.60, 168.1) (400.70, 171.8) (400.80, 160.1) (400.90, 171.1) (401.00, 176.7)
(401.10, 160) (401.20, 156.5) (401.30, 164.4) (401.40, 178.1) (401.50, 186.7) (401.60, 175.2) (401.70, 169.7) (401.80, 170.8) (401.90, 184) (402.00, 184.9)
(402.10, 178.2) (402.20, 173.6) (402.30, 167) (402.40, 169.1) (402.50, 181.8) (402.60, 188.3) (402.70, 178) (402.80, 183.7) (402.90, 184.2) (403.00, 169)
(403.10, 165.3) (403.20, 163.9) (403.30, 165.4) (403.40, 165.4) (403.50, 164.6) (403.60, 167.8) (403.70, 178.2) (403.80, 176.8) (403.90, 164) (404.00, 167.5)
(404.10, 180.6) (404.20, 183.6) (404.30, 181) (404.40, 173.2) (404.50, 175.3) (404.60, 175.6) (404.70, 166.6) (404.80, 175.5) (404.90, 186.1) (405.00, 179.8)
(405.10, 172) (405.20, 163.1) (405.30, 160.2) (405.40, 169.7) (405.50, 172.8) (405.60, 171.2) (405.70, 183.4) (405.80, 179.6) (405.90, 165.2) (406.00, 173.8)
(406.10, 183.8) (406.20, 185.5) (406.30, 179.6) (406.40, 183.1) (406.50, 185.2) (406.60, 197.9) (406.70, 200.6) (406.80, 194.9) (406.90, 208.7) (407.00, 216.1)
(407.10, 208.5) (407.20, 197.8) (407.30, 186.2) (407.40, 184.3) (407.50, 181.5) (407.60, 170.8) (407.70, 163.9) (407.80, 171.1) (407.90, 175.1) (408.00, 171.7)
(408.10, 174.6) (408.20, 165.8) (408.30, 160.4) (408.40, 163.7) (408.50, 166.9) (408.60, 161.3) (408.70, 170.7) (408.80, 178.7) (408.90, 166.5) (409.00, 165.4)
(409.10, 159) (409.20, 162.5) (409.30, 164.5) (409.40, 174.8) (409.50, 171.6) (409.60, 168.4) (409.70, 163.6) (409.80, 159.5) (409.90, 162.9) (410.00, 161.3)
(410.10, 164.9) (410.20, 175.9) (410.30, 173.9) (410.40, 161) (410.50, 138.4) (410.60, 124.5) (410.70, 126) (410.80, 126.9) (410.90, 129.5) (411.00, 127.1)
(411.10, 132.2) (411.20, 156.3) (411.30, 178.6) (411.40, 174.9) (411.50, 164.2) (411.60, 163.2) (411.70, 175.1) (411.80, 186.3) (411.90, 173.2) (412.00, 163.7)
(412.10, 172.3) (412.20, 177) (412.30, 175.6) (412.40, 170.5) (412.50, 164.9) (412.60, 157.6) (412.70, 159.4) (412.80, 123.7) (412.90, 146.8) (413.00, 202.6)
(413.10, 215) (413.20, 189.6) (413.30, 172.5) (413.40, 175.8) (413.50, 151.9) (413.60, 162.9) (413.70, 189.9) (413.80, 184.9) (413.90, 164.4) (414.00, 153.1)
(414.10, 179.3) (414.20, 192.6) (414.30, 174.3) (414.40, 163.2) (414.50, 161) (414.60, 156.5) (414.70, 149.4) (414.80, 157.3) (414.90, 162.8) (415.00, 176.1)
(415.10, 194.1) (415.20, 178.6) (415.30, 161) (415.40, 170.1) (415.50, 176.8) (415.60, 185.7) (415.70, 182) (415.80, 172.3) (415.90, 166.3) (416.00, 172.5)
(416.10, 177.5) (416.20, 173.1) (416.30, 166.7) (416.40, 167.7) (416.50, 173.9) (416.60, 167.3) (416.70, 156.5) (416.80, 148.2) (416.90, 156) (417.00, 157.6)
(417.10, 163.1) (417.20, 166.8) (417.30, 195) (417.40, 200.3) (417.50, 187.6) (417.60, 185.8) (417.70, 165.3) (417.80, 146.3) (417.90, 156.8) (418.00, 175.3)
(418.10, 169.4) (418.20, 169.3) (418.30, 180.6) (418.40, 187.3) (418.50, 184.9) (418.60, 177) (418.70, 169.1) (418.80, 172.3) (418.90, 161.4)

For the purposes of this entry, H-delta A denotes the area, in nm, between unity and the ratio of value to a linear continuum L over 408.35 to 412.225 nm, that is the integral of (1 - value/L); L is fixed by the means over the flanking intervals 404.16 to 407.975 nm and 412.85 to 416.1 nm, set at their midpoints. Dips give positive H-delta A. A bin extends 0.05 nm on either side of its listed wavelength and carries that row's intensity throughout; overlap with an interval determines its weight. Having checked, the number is 0.35 nm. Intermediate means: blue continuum 181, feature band 161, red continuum 173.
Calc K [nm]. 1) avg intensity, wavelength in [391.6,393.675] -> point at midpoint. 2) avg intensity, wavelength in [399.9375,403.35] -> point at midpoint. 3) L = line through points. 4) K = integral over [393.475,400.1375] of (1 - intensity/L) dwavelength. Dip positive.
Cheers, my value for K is 0.26 nm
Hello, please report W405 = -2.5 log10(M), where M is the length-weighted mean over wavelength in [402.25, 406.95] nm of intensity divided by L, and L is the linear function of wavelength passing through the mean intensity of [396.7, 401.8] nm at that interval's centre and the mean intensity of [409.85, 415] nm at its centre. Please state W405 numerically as -0.11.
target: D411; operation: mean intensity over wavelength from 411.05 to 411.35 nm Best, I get 156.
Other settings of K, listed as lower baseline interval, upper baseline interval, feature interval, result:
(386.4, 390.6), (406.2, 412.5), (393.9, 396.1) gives 0.31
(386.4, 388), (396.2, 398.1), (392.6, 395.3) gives 0.57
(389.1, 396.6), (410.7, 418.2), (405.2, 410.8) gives -0.31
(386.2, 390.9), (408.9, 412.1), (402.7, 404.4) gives -0.04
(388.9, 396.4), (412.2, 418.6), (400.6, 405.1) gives -0.37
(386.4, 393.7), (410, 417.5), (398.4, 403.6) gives 0.09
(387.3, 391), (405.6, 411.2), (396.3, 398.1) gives 0.12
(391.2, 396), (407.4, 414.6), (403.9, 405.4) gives -0.11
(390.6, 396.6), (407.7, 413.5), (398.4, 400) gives -0.04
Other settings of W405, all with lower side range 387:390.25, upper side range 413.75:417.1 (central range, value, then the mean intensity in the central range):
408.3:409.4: 0.02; 166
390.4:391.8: 0.02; 164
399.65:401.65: 0.00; 167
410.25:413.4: 0.05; 162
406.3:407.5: -0.16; 195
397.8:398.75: 0.18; 142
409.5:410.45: 0.02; 166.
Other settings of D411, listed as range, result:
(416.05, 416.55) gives 172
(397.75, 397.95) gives 128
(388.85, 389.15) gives 129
